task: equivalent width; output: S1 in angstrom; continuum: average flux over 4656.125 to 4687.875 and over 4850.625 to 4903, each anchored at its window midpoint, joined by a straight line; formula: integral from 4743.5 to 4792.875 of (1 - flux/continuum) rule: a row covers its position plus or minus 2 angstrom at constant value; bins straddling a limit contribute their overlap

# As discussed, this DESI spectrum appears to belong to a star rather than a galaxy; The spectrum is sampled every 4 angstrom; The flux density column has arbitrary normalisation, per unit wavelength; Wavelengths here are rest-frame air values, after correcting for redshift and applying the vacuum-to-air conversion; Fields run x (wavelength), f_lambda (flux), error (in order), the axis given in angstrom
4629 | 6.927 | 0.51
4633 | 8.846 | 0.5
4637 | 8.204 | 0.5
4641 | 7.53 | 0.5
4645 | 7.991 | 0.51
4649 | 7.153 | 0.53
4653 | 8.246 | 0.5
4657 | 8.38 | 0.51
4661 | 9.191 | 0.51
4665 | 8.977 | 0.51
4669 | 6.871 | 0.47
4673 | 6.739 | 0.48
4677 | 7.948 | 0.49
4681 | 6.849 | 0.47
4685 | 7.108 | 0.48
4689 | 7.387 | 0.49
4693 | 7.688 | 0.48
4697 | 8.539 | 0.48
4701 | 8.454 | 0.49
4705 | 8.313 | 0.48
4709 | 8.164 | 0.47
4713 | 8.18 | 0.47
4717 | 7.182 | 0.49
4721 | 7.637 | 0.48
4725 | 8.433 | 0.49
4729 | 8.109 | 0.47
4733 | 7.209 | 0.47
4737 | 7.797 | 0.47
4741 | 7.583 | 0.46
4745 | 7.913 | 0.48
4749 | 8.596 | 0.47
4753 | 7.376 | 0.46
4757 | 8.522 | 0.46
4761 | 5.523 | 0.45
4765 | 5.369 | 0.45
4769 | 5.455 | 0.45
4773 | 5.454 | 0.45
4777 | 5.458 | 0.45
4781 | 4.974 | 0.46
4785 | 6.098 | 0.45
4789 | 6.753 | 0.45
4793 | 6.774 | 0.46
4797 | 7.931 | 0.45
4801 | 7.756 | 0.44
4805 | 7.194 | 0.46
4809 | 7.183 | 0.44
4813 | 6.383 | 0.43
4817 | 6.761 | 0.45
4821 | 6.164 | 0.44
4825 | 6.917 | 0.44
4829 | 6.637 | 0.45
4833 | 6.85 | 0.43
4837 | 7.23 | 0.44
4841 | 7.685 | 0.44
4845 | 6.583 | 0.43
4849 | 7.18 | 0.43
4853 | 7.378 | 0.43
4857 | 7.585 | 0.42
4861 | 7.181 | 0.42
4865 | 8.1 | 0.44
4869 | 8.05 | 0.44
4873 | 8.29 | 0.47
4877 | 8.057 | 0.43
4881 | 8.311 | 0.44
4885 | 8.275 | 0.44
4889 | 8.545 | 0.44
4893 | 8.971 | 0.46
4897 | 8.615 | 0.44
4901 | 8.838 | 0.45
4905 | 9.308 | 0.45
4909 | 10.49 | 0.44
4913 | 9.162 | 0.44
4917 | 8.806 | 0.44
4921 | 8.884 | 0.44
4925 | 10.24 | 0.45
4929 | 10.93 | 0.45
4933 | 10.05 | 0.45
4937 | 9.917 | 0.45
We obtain 9.2 angstrom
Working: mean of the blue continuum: 7.73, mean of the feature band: 6.45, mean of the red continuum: 8.16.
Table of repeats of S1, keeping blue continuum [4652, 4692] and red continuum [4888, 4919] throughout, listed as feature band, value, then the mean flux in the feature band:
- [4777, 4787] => 3.4 angstrom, 5.52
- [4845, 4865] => 3.4 angstrom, 7.33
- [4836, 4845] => 1.5 angstrom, 7.29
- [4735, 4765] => 2.7 angstrom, 7.47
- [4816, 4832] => 3.7 angstrom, 6.63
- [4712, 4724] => 0.5 angstrom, 7.69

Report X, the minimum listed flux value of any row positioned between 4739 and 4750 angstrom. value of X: 7.583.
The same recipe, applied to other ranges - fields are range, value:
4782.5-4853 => 6.098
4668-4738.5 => 6.739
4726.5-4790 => 4.974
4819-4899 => 6.164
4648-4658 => 7.153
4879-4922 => 8.275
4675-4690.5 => 6.849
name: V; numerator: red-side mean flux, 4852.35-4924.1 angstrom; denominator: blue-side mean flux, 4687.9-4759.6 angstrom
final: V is 1.08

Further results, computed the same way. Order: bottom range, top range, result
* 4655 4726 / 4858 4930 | 1.11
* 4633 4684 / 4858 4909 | 1.07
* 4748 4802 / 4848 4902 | 1.24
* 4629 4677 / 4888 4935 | 1.18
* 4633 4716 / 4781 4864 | 0.88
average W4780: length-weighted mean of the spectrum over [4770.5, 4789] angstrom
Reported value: 5.63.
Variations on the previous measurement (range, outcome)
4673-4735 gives 7.78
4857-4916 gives 8.56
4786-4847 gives 6.97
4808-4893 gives 7.44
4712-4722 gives 7.62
